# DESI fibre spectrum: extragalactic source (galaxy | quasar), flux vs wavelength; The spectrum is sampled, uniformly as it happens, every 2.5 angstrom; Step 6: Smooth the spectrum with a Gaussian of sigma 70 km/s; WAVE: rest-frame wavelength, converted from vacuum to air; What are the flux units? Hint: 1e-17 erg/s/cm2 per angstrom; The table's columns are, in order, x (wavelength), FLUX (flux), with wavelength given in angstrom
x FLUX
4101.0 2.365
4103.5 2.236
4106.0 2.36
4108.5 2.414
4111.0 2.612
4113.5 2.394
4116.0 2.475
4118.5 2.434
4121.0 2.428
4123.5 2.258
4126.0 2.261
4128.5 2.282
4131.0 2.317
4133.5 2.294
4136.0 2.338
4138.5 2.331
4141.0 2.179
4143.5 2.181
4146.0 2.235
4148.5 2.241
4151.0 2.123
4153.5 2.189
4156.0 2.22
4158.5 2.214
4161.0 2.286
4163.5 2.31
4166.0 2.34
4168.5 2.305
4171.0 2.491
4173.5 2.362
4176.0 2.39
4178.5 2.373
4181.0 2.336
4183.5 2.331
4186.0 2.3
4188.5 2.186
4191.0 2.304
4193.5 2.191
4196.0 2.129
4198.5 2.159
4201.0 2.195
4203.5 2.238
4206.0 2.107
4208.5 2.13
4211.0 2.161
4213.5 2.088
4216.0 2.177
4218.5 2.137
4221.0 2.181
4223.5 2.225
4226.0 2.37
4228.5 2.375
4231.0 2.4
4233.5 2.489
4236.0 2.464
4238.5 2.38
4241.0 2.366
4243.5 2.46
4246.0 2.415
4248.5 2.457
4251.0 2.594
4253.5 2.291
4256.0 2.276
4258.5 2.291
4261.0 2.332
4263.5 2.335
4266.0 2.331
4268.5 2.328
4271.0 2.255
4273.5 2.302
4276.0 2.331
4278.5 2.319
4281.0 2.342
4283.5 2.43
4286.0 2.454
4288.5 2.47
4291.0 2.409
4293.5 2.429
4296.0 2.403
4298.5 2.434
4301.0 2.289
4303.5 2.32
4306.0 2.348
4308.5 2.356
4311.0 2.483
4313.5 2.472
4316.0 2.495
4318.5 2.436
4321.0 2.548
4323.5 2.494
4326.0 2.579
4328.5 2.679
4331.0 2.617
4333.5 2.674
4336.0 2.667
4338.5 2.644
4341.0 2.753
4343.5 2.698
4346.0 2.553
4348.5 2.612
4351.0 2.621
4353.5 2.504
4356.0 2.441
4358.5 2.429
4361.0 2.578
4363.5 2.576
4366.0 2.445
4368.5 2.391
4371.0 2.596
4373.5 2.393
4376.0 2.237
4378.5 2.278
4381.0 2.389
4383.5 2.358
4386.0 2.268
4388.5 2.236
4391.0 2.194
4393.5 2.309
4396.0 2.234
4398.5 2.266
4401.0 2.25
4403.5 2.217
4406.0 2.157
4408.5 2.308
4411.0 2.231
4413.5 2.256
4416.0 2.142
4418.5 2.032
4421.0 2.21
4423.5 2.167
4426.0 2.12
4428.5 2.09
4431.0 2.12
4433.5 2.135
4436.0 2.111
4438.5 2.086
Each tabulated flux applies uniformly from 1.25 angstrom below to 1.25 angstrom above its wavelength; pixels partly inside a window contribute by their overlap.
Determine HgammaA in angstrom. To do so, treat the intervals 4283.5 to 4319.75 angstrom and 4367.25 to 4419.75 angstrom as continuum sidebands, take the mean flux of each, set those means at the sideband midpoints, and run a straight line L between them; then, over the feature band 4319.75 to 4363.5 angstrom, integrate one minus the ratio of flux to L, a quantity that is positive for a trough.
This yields -4.5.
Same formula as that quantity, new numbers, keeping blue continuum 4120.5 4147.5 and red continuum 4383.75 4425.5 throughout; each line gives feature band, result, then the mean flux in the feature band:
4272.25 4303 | -1.9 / 2.38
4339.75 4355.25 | -2.7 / 2.62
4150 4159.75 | 0.4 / 2.19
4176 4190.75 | -0.3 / 2.31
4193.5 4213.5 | 0.9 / 2.16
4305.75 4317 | -1.0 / 2.44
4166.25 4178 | -0.6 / 2.38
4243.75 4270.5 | -1.4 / 2.37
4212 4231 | 0.2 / 2.23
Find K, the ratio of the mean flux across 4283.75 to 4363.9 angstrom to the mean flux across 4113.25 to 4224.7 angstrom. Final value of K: 1.11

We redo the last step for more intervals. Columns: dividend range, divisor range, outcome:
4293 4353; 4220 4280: 1.07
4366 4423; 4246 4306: 0.96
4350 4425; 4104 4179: 1.00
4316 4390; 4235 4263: 1.05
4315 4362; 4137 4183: 1.13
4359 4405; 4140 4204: 1.04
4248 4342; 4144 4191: 1.06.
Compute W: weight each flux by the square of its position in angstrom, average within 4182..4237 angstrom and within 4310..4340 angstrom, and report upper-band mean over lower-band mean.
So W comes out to 1.21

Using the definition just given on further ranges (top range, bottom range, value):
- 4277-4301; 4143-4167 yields 1.15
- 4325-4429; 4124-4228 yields 1.17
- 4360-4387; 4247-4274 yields 1.08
